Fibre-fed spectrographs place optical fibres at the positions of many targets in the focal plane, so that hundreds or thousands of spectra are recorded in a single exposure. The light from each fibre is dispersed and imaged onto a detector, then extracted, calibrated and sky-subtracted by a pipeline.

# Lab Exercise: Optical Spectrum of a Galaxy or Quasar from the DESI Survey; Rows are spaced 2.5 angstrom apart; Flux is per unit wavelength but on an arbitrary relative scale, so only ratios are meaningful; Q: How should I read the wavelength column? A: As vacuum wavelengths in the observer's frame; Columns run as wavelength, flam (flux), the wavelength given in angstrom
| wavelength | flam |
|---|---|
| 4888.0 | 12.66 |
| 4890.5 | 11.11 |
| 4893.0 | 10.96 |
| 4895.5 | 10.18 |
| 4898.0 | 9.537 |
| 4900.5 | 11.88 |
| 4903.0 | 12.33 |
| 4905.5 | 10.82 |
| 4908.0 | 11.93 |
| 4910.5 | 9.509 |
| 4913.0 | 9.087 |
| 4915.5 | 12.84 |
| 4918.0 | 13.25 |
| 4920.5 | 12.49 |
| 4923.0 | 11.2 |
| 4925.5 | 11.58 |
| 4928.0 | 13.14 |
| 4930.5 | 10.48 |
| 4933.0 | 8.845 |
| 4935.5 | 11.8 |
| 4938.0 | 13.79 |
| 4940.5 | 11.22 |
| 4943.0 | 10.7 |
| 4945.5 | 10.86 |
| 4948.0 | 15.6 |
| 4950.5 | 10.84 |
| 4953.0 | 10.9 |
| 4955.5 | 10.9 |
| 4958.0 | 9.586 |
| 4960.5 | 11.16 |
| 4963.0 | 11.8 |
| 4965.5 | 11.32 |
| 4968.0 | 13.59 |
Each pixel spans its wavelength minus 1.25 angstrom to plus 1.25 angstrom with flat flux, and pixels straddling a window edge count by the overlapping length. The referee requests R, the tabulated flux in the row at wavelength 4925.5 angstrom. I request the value 11.58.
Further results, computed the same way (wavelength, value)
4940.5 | 11.22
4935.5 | 11.8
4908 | 11.93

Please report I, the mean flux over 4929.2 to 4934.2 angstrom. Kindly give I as 9.71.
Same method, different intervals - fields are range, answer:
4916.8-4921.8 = 12.8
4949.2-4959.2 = 10.6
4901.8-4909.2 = 11.7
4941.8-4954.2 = 11.8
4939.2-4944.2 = 11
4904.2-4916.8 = 10.9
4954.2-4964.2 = 10.9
